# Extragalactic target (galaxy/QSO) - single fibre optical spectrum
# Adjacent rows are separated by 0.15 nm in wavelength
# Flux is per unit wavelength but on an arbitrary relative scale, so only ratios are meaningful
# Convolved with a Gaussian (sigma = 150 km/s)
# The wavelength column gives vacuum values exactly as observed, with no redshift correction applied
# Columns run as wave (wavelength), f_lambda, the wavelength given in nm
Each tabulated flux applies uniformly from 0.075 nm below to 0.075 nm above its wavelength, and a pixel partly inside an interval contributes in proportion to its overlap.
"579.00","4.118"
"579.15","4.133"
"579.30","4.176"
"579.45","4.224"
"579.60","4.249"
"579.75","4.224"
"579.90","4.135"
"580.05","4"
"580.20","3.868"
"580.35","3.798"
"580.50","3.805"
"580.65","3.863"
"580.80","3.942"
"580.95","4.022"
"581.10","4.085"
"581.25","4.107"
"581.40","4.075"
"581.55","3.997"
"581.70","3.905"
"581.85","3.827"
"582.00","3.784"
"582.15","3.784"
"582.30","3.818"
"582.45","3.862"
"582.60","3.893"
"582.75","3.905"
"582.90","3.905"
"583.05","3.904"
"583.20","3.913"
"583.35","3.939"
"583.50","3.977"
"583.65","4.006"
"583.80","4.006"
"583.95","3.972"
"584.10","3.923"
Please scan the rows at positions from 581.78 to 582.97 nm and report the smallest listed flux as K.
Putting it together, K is 3.784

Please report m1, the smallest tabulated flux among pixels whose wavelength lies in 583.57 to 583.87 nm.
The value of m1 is 4.006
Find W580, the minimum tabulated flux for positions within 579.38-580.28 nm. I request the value 3.868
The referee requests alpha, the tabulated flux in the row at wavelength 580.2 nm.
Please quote 3.868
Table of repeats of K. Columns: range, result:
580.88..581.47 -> 4.022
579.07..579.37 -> 4.133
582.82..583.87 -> 3.904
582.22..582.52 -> 3.818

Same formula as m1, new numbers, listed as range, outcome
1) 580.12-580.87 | 3.798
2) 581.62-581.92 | 3.827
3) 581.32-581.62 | 3.997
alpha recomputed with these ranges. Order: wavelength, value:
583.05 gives 3.904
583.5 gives 3.977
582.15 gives 3.784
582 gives 3.784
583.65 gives 4.006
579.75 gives 4.224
